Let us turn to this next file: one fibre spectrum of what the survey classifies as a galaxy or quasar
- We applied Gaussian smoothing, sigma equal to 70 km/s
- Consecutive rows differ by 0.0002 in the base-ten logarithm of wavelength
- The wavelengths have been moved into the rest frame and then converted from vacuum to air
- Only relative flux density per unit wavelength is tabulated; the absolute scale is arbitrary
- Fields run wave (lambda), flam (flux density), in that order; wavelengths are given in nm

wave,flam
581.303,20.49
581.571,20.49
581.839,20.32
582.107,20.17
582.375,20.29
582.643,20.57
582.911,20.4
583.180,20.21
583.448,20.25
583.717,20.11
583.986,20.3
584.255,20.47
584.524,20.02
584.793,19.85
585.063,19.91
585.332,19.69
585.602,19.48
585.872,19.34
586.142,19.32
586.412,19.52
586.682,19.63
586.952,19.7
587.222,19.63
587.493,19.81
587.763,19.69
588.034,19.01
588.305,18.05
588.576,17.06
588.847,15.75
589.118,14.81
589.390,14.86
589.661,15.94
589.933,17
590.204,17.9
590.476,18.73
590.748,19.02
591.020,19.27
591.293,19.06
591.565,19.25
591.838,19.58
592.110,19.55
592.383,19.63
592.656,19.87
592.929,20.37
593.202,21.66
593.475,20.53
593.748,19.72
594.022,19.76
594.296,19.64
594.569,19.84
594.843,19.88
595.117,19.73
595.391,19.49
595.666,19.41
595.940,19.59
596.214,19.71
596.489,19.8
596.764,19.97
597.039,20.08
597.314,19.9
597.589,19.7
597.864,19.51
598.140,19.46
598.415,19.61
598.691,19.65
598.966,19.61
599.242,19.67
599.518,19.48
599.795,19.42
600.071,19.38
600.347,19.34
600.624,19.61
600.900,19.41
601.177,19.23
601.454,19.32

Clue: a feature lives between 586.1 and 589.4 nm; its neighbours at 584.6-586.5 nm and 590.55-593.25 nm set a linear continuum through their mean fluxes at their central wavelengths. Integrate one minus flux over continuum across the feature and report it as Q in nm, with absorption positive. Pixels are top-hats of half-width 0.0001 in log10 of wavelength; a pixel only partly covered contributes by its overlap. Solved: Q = 0.218 nm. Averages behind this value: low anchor 19.6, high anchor 19.6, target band 18.3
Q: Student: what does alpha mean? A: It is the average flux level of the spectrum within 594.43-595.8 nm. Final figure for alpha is 19.7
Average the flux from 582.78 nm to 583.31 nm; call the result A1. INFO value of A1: 20.3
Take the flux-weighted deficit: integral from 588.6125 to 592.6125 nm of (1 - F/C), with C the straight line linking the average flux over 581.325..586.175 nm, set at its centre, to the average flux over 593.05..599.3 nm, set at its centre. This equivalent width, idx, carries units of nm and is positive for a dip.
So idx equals 0.41 nm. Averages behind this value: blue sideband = 20.1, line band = 17.9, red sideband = 19.8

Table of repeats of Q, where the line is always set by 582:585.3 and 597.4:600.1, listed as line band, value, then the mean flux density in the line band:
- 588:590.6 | 0.409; 16.8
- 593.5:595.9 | 0.002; 19.7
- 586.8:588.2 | 0.035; 19.5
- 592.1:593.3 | -0.026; 20.2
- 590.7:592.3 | 0.045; 19.3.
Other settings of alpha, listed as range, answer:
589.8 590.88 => 18.2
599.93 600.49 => 19.4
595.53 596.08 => 19.5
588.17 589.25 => 16.4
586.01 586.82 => 19.5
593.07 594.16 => 20.4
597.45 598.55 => 19.6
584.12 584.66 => 20.3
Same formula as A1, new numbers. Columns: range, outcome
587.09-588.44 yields 19.2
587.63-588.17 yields 19.3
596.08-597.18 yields 19.9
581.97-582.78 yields 20.4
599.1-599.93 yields 19.5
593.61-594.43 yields 19.7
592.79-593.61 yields 20.9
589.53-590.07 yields 16.5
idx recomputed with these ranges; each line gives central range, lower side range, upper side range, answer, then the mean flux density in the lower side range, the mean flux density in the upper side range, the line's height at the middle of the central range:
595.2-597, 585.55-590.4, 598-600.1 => -0.049 nm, 18.1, 19.5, 19.2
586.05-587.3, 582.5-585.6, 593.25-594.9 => 0.033 nm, 20.1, 20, 20.1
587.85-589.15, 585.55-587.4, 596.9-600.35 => 0.155 nm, 19.5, 19.6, 19.5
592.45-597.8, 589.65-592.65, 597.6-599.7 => -0.199 nm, 18.8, 19.6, 19.2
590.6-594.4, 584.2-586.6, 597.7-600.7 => -0.033 nm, 19.7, 19.5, 19.6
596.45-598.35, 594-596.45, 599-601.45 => -0.019 nm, 19.7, 19.4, 19.6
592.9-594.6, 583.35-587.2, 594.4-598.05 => -0.041 nm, 19.8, 19.7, 19.8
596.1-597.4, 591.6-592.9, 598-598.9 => -0.019 nm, 19.7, 19.6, 19.6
